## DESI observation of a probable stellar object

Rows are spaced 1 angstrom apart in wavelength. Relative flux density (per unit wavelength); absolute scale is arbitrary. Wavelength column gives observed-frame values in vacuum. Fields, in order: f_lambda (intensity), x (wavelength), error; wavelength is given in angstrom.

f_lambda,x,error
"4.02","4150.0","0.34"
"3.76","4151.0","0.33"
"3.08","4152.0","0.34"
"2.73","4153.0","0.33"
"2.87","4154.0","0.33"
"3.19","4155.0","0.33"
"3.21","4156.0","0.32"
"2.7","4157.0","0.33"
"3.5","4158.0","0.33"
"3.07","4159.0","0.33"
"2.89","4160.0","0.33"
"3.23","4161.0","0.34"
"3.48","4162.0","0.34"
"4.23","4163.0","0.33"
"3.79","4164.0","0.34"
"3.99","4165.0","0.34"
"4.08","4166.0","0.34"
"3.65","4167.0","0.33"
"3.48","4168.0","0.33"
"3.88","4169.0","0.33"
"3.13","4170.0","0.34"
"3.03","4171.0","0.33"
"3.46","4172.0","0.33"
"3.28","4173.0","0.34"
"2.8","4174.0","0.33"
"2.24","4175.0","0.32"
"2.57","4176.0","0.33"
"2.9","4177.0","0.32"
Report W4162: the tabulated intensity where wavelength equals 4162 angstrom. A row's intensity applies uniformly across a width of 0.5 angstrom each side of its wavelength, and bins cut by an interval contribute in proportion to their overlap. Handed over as 3.48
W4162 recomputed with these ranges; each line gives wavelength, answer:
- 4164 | 3.79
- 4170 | 3.13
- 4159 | 3.07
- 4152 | 3.08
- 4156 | 3.21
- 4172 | 3.46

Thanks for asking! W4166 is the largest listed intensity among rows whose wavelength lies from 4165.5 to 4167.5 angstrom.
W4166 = 4.08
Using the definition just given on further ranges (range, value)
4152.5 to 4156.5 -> 3.21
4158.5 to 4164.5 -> 4.23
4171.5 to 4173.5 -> 3.46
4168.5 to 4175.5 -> 3.88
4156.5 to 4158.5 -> 3.5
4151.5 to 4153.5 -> 3.08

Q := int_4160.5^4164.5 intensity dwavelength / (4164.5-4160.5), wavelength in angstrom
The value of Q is 3.68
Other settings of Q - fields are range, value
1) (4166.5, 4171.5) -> 3.43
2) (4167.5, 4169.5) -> 3.68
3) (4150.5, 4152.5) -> 3.42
